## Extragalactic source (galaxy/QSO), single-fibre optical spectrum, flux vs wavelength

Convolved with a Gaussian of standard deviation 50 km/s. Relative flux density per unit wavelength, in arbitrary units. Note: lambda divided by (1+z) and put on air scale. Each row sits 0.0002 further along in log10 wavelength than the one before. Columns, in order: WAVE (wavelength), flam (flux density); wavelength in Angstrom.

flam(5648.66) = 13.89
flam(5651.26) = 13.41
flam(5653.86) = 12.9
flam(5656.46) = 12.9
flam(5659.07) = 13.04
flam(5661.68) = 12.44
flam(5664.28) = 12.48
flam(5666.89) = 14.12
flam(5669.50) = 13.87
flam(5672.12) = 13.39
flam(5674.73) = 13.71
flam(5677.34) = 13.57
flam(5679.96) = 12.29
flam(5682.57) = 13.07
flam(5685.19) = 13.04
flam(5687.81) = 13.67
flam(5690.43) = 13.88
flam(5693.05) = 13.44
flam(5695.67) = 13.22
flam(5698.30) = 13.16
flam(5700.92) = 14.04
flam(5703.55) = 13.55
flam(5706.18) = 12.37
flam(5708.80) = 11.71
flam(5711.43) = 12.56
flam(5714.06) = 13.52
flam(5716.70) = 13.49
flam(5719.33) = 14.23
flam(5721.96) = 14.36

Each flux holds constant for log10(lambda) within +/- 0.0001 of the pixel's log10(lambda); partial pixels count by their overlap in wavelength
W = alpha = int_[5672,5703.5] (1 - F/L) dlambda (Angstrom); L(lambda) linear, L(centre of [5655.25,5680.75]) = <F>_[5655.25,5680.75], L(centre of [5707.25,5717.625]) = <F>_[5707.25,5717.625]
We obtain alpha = -0.89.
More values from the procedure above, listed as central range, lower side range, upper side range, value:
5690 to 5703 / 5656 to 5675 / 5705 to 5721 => -0.4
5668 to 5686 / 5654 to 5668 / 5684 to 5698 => -0.1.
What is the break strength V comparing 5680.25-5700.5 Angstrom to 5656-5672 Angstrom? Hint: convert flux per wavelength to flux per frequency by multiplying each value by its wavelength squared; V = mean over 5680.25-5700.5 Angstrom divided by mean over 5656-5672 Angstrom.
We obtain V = 1.02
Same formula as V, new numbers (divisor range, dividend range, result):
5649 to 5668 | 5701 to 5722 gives 1.03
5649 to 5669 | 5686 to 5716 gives 1.02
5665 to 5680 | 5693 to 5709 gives 0.98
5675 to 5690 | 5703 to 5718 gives 0.98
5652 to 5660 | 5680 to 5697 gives 1.04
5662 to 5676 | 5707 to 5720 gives 0.98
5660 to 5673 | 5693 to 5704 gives 1.03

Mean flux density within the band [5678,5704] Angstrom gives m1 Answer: 13.3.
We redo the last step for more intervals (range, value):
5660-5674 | 13.3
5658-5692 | 13.3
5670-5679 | 13.5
